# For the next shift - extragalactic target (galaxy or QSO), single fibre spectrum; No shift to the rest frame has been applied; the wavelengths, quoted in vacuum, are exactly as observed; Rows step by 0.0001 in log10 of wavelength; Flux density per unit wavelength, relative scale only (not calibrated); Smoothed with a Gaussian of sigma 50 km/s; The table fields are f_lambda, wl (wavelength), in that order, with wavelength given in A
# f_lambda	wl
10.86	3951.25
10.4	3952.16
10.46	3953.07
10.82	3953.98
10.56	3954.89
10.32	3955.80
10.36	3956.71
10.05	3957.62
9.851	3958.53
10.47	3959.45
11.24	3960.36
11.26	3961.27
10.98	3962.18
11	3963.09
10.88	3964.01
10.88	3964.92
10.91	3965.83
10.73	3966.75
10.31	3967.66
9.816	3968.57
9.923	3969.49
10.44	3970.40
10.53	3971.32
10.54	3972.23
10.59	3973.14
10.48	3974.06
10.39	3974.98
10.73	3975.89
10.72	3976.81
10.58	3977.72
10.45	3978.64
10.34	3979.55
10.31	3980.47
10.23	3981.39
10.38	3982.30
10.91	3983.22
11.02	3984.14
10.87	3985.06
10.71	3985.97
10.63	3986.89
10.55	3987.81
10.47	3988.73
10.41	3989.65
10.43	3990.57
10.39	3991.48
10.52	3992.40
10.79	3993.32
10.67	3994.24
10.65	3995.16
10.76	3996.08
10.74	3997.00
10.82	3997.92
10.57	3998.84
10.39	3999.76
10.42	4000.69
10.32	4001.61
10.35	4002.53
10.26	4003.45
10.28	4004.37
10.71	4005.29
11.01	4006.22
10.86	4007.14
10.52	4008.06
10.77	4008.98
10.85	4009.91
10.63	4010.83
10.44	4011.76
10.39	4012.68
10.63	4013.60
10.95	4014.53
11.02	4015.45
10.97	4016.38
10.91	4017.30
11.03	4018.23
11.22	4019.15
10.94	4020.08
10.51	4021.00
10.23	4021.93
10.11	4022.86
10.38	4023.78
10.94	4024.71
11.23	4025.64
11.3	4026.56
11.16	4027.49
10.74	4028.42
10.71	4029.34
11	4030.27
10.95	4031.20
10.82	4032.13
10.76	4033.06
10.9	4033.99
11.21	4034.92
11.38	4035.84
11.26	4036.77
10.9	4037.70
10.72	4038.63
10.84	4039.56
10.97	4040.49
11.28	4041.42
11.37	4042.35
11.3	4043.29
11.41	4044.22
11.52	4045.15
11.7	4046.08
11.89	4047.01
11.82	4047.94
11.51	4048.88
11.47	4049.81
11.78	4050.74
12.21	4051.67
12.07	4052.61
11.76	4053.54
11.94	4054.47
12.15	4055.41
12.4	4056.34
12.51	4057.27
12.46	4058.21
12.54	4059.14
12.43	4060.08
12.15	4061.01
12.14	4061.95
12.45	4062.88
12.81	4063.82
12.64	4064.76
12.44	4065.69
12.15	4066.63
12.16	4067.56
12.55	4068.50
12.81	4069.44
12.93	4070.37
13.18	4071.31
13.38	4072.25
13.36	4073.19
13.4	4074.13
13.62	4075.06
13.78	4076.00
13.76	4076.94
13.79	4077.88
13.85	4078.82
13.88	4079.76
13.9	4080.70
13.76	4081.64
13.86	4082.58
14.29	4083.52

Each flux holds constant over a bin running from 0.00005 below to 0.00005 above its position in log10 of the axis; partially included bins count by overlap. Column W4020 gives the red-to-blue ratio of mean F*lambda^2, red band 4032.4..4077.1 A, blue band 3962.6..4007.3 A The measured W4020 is 1.18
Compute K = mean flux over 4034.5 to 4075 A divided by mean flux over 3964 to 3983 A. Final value 1.1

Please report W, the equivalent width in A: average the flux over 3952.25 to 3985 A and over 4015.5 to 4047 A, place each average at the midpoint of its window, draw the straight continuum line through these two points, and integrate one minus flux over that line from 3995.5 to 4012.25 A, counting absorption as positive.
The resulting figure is 0.3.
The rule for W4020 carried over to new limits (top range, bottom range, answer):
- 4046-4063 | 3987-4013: 1.17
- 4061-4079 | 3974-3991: 1.28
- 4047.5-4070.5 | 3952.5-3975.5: 1.22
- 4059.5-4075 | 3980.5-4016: 1.24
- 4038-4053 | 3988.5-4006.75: 1.11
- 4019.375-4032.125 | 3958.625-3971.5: 1.05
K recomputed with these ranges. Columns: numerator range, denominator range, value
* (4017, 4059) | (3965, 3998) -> 1.07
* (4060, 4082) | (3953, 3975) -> 1.24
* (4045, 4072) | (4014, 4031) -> 1.13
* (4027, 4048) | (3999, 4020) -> 1.04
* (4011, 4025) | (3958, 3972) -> 1.01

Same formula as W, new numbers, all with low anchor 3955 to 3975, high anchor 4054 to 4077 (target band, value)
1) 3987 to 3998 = 0.5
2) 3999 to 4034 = 2.8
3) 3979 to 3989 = 0.3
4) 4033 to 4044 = 0.9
